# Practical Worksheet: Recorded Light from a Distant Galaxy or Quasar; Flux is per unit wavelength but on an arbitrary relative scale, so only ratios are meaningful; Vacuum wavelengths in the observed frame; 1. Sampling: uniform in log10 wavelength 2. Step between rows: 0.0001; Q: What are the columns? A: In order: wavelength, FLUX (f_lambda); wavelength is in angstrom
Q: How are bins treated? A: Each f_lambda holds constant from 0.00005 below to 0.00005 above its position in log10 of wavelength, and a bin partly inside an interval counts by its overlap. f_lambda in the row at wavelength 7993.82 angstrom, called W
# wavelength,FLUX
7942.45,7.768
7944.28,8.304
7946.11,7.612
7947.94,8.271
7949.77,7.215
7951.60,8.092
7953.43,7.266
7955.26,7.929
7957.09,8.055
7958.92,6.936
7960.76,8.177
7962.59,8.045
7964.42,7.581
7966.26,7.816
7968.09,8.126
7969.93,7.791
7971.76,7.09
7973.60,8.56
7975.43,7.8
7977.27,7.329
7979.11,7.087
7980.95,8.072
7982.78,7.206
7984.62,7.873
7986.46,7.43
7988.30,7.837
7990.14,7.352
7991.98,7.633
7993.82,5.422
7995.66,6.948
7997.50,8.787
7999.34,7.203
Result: 5.422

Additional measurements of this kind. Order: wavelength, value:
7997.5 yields 8.787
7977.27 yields 7.329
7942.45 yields 7.768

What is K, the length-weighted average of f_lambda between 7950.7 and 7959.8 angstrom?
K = 7.66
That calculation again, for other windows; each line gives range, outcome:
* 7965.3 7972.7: 7.7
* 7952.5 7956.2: 7.61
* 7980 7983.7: 7.64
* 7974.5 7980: 7.41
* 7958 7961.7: 7.56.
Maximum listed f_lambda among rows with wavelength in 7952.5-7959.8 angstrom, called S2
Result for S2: 8.055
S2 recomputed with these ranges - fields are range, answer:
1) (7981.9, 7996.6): 7.873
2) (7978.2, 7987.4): 8.072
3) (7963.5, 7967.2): 7.816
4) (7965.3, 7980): 8.56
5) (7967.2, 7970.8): 8.126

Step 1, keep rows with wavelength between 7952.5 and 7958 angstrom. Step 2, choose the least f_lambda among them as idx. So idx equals 7.266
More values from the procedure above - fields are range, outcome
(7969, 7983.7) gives 7.087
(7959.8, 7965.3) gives 7.581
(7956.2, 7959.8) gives 6.936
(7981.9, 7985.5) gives 7.206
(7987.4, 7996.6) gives 5.422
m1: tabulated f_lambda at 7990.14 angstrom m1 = 7.352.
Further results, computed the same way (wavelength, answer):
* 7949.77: 7.215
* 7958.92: 6.936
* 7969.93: 7.791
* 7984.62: 7.873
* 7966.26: 7.816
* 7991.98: 7.633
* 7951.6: 8.092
